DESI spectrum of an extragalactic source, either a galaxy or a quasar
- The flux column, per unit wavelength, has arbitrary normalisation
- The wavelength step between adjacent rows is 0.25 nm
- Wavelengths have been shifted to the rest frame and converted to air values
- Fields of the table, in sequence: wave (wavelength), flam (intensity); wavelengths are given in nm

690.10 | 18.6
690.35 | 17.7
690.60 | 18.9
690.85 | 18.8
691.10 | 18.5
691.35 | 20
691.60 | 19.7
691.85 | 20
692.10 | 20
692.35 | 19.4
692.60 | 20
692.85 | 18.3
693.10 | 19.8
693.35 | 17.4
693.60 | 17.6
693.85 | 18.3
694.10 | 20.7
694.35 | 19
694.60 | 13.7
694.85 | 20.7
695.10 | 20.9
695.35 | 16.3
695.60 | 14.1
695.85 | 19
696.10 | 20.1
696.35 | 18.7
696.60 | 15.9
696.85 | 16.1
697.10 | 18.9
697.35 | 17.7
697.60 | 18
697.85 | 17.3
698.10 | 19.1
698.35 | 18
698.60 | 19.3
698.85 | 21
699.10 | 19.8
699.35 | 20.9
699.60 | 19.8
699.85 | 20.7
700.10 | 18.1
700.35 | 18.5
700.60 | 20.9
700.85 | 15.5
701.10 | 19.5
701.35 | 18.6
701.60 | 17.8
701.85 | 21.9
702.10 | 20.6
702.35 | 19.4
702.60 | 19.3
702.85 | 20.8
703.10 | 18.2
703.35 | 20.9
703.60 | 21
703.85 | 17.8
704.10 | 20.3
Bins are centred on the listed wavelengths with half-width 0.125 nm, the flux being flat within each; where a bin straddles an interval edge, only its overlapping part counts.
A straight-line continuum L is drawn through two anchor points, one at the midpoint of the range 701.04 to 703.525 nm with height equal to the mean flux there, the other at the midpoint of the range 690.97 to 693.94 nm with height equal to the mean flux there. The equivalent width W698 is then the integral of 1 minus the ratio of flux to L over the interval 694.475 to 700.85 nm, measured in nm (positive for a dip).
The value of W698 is 0.31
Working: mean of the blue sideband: 19.1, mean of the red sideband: 19.7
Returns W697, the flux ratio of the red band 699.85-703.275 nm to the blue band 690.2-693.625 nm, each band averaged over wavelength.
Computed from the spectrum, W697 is 1.01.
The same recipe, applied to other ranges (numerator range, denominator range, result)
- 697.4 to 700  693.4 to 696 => 1.07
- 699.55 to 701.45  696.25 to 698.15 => 1.07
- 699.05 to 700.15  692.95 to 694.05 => 1.08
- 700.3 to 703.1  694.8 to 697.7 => 1.08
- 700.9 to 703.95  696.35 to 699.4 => 1.06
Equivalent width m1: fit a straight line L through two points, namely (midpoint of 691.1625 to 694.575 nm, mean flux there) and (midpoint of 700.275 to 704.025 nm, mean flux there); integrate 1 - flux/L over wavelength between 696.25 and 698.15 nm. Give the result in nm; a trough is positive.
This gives 0.16 nm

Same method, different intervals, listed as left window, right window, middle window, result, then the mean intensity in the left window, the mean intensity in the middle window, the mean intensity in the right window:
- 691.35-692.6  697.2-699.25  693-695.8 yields 0.20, 19.8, 18.1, 18.8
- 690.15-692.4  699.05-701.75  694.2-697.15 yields 0.21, 19.2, 17.8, 19.1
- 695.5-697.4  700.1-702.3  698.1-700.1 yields -0.14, 17.6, 19.8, 19.1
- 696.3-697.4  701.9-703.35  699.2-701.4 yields -0.04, 17.4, 19.2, 19.9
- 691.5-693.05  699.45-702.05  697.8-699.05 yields 0.01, 19.6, 19.1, 19.2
